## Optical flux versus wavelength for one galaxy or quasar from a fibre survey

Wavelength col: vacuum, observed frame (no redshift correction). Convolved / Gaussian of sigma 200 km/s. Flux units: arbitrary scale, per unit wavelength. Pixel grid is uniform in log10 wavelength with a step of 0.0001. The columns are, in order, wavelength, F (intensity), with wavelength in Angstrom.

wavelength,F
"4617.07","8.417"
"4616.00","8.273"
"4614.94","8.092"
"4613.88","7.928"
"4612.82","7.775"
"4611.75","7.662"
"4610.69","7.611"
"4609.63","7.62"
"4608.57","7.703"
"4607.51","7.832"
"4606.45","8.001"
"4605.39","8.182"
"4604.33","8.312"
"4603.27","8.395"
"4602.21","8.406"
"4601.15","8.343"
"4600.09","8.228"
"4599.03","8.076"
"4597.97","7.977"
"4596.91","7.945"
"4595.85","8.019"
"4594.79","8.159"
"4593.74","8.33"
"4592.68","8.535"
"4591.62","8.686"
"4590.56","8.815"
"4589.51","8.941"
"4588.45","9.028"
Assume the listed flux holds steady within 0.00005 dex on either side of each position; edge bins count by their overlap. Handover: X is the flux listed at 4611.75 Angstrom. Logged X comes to 7.662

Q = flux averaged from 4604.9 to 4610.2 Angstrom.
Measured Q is 7.87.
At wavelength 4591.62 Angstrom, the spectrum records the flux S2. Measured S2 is 8.686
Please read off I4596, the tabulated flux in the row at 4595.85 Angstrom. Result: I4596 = 8.019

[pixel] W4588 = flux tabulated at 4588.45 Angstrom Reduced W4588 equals 9.028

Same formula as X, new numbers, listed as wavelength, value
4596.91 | 7.945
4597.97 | 7.977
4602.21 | 8.406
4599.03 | 8.076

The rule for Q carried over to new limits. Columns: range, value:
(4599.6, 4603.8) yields 8.34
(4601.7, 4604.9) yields 8.37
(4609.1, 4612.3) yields 7.62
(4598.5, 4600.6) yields 8.15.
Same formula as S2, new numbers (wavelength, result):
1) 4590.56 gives 8.815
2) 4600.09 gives 8.228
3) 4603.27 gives 8.395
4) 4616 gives 8.273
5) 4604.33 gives 8.312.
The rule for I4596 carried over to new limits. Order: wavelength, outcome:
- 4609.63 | 7.62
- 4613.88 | 7.928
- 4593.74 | 8.33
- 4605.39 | 8.182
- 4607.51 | 7.832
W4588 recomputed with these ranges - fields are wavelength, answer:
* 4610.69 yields 7.611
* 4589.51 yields 8.941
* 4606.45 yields 8.001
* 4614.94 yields 8.092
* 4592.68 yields 8.535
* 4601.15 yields 8.343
